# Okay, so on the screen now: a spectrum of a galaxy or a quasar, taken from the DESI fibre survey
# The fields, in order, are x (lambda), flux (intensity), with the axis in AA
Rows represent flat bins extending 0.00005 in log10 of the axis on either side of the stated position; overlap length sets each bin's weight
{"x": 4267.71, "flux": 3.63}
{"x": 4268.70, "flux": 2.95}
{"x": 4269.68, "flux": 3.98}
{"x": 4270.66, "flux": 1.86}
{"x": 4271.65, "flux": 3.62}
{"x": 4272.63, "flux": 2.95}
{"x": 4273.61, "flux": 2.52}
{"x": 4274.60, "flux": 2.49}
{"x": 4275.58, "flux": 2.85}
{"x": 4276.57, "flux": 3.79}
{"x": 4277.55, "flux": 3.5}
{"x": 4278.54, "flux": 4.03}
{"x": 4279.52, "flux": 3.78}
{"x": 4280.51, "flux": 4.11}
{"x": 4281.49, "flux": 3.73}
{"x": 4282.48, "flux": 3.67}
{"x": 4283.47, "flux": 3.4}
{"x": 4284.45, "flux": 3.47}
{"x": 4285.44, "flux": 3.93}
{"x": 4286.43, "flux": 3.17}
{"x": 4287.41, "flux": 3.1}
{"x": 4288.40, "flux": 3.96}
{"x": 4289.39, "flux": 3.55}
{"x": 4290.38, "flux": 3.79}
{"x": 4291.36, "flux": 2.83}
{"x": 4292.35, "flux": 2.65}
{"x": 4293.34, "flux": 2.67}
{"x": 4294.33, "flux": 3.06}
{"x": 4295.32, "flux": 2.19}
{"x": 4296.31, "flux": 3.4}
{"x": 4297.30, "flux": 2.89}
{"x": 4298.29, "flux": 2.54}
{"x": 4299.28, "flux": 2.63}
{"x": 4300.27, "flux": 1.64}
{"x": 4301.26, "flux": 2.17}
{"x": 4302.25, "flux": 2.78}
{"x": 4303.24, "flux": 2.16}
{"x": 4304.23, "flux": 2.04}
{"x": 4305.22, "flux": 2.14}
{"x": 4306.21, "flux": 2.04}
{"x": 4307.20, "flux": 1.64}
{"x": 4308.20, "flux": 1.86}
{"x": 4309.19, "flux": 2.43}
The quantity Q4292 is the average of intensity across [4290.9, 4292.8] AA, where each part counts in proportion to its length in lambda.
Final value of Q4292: 2.74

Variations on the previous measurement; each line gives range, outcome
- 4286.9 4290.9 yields 3.6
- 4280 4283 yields 3.82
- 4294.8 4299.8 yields 2.72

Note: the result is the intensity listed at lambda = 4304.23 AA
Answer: 2.04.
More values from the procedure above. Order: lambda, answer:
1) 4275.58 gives 2.85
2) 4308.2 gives 1.86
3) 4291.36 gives 2.83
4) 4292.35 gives 2.65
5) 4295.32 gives 2.19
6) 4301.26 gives 2.17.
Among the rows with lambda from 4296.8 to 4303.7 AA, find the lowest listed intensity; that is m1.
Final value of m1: 1.64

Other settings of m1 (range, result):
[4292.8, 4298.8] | 2.19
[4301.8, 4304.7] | 2.04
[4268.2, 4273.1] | 1.86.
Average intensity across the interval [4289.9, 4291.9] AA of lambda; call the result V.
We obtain 3.3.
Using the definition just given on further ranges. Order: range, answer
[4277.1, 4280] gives 3.77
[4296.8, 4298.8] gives 2.71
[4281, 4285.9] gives 3.64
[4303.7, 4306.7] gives 2.08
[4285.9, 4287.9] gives 3.15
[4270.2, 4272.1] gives 2.73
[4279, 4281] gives 3.95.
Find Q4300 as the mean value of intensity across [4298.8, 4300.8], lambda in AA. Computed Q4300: 2.13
